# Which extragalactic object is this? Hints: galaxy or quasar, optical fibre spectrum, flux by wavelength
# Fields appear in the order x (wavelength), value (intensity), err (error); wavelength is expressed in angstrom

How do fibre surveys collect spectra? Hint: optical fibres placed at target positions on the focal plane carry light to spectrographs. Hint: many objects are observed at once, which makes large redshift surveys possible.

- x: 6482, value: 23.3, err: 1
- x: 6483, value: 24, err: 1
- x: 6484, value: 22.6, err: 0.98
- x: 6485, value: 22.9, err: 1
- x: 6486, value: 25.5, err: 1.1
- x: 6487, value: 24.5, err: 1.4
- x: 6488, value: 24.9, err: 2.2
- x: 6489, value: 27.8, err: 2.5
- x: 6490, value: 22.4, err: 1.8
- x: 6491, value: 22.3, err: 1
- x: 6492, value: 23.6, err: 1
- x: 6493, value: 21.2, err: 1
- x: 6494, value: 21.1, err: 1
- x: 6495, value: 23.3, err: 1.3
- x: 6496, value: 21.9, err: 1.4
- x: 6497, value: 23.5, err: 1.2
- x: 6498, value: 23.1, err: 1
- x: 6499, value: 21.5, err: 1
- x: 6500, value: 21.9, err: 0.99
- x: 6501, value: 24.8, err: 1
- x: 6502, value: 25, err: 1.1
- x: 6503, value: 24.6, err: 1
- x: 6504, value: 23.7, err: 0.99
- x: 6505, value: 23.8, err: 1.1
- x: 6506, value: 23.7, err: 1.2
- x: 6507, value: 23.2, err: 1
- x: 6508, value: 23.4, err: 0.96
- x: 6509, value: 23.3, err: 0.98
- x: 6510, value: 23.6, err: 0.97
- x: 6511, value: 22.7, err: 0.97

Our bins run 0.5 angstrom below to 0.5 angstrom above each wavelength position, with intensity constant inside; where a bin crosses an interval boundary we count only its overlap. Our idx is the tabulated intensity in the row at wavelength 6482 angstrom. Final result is 23.3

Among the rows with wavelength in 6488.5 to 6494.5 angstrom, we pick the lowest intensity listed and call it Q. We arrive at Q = 21.1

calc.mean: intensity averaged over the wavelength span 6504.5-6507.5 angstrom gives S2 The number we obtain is 23.6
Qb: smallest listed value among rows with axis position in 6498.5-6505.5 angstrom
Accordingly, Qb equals 21.5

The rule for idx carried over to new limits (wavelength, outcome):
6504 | 23.7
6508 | 23.4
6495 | 23.3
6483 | 24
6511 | 22.7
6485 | 22.9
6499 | 21.5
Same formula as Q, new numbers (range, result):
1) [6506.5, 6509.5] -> 23.2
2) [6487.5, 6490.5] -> 22.4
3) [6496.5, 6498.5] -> 23.1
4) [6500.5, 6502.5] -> 24.8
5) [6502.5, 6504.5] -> 23.7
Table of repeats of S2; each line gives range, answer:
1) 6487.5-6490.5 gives 25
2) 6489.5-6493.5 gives 22.4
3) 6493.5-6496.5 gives 22.1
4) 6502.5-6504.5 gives 24.1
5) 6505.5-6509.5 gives 23.4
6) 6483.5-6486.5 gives 23.7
